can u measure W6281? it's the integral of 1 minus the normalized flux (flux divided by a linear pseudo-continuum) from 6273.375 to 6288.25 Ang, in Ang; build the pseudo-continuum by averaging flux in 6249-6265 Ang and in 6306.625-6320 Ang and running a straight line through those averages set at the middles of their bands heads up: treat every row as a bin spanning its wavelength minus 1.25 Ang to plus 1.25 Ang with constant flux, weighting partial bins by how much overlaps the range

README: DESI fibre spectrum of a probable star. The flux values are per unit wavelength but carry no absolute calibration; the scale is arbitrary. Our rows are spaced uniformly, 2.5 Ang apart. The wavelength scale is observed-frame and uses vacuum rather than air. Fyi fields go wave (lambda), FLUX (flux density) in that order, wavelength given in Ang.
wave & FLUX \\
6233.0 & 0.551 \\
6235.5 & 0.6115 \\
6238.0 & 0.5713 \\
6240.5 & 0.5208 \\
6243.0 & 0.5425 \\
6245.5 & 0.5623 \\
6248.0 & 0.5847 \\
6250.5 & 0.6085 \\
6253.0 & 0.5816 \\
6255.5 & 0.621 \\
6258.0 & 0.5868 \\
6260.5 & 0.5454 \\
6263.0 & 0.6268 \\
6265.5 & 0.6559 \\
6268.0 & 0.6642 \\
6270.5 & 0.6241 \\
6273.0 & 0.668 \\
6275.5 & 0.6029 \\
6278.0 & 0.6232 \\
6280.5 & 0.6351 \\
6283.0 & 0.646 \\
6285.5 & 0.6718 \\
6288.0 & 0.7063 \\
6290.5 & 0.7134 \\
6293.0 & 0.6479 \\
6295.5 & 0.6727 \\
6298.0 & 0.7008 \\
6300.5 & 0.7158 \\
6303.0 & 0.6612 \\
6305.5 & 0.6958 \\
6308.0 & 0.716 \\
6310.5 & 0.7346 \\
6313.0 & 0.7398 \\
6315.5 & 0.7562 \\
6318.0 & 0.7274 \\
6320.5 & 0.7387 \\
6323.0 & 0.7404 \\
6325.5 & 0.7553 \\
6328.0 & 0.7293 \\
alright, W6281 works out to 0.3 Ang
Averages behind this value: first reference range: 0.598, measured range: 0.645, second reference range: 0.735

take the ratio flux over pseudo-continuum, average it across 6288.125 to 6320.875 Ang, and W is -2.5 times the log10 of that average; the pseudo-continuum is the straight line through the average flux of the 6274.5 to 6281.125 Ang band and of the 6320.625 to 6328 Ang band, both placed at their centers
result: -0.03 mag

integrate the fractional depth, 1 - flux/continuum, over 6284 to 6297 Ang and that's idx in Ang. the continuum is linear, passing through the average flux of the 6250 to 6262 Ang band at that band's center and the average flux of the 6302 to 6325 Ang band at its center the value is -0.2 Ang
